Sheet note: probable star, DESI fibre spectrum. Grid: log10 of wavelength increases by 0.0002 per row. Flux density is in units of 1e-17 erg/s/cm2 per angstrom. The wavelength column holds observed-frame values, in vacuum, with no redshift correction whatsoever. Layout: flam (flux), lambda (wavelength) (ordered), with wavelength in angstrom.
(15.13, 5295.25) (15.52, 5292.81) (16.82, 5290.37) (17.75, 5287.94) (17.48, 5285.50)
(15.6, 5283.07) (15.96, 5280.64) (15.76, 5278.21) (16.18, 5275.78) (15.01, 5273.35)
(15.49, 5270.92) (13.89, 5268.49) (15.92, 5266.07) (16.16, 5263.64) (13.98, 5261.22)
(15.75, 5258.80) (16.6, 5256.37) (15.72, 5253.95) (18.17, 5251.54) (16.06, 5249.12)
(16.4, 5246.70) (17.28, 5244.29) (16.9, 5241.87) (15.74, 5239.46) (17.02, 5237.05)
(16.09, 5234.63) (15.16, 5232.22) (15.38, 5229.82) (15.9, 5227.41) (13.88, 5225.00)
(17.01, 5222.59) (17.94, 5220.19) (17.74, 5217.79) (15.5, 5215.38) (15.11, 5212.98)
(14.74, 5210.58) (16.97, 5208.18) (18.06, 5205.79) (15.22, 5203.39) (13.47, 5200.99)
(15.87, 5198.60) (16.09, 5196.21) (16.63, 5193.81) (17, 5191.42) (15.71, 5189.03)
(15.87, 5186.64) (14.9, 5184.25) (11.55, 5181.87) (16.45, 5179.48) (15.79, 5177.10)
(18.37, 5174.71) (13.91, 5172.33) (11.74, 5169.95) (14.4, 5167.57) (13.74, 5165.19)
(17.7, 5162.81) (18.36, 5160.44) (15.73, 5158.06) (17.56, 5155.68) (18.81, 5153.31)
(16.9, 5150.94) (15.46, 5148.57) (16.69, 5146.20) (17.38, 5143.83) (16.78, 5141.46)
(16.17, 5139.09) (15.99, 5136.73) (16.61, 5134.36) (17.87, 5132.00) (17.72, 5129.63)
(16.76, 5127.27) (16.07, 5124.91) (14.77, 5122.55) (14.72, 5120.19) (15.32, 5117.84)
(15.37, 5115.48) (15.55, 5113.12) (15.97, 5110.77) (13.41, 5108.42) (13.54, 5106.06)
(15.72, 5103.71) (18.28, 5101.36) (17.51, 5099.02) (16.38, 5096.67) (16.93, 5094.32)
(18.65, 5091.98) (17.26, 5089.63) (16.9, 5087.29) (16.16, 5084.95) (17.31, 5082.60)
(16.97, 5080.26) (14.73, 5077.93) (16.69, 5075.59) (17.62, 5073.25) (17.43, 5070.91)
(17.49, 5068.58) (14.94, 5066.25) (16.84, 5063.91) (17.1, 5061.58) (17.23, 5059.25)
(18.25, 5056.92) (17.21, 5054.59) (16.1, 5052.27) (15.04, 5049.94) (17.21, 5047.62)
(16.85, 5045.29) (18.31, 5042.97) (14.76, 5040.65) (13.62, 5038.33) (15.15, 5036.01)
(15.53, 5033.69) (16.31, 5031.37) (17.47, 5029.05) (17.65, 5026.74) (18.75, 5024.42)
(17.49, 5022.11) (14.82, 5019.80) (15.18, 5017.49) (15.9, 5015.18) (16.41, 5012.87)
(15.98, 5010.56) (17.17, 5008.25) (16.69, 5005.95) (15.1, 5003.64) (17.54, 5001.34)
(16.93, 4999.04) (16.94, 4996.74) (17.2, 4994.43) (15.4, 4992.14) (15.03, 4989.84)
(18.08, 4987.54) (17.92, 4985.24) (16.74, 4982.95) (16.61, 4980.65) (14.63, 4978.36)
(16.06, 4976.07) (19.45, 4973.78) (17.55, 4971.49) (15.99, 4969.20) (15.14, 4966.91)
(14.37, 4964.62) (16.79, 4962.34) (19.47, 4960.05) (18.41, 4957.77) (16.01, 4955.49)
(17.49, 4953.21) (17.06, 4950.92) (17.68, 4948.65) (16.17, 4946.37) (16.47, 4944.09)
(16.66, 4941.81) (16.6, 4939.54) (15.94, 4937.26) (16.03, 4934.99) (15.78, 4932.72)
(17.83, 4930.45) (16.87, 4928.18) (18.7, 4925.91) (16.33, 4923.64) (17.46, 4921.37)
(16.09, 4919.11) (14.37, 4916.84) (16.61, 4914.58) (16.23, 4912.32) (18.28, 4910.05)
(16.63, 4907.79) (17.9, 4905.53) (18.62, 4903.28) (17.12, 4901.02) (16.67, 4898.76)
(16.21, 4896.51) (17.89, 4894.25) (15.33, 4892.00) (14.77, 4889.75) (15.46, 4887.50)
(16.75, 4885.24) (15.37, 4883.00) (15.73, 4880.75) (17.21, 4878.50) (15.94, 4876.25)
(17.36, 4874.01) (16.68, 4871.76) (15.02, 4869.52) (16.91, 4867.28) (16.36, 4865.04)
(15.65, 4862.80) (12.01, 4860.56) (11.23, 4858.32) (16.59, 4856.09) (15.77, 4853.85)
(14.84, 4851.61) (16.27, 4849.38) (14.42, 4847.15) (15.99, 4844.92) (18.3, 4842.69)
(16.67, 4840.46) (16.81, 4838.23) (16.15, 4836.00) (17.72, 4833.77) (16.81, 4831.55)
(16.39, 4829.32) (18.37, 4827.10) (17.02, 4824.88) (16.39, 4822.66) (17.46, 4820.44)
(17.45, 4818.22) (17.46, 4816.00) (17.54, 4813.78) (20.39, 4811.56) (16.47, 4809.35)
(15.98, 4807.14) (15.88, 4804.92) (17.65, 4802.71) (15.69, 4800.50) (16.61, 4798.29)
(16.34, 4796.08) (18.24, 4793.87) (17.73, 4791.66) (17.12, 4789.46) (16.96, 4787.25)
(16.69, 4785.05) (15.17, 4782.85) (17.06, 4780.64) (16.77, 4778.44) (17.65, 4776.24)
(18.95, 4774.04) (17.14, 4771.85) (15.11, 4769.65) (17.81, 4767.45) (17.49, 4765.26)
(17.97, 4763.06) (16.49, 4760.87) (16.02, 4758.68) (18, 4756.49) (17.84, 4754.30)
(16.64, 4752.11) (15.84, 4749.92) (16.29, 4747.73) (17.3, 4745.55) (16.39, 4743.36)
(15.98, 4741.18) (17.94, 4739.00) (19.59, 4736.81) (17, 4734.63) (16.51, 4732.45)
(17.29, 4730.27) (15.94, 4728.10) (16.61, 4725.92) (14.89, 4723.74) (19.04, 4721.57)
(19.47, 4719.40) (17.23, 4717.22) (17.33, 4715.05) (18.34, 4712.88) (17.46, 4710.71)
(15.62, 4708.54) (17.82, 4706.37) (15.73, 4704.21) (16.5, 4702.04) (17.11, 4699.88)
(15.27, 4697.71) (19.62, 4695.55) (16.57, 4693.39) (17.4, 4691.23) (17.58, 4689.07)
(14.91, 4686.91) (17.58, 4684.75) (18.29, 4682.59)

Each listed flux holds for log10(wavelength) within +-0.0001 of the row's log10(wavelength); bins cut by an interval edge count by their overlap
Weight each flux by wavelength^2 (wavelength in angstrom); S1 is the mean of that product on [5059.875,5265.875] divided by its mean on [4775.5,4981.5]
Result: 1.09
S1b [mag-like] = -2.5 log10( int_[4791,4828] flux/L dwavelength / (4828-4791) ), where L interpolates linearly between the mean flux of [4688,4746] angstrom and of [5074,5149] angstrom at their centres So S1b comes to -0.01 mag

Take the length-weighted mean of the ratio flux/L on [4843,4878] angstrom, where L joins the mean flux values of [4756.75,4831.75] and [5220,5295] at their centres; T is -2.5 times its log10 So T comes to 0.10 mag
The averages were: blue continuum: 17.1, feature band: 15.5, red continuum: 16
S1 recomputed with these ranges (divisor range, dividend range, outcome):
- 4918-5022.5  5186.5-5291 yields 1.07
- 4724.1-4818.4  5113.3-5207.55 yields 1.10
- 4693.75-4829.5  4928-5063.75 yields 1.07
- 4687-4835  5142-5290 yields 1.12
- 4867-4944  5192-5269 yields 1.10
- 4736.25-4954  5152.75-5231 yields 1.09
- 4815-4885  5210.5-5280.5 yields 1.15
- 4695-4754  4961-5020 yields 1.07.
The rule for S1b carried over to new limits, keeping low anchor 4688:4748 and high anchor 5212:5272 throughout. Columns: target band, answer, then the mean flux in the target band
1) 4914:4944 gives 0.01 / 16.6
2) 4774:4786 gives 0.01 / 16.9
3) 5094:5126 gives 0.05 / 15.6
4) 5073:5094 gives -0.03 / 16.9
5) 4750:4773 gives 0.00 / 17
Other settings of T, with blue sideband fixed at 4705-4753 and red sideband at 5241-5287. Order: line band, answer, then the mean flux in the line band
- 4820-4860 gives 0.04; 16.2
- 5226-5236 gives 0.03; 15.6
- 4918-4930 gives -0.03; 17.1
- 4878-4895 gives 0.05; 16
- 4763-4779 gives -0.02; 17.3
